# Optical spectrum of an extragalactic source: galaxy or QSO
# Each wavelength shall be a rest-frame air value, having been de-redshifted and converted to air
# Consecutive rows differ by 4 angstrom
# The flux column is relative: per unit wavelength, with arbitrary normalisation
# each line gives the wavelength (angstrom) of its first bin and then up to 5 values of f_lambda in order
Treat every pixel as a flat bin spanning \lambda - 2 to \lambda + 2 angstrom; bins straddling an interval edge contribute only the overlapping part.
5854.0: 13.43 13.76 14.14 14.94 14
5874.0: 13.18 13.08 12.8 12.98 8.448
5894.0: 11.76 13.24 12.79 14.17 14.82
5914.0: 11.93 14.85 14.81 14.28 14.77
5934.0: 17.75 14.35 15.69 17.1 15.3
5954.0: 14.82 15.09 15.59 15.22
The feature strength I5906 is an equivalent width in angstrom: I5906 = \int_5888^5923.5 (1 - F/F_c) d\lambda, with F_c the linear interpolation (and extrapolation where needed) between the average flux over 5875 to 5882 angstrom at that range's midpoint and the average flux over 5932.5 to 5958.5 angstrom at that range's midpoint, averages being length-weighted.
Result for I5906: 3.0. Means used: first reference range 13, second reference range 15.7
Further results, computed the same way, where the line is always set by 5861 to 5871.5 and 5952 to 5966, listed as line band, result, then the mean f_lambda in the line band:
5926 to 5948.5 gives -1.2 angstrom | 15.8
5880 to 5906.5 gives 4.4 angstrom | 12.2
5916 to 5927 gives 0.1 angstrom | 14.7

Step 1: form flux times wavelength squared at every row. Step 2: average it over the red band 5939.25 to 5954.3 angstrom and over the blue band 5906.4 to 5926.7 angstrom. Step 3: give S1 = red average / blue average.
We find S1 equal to 1.13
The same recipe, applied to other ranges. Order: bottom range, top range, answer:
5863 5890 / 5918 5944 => 1.18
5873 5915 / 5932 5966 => 1.26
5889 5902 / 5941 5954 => 1.39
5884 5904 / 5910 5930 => 1.20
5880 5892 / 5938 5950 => 1.42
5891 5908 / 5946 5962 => 1.23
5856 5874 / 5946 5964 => 1.13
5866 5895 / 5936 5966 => 1.26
